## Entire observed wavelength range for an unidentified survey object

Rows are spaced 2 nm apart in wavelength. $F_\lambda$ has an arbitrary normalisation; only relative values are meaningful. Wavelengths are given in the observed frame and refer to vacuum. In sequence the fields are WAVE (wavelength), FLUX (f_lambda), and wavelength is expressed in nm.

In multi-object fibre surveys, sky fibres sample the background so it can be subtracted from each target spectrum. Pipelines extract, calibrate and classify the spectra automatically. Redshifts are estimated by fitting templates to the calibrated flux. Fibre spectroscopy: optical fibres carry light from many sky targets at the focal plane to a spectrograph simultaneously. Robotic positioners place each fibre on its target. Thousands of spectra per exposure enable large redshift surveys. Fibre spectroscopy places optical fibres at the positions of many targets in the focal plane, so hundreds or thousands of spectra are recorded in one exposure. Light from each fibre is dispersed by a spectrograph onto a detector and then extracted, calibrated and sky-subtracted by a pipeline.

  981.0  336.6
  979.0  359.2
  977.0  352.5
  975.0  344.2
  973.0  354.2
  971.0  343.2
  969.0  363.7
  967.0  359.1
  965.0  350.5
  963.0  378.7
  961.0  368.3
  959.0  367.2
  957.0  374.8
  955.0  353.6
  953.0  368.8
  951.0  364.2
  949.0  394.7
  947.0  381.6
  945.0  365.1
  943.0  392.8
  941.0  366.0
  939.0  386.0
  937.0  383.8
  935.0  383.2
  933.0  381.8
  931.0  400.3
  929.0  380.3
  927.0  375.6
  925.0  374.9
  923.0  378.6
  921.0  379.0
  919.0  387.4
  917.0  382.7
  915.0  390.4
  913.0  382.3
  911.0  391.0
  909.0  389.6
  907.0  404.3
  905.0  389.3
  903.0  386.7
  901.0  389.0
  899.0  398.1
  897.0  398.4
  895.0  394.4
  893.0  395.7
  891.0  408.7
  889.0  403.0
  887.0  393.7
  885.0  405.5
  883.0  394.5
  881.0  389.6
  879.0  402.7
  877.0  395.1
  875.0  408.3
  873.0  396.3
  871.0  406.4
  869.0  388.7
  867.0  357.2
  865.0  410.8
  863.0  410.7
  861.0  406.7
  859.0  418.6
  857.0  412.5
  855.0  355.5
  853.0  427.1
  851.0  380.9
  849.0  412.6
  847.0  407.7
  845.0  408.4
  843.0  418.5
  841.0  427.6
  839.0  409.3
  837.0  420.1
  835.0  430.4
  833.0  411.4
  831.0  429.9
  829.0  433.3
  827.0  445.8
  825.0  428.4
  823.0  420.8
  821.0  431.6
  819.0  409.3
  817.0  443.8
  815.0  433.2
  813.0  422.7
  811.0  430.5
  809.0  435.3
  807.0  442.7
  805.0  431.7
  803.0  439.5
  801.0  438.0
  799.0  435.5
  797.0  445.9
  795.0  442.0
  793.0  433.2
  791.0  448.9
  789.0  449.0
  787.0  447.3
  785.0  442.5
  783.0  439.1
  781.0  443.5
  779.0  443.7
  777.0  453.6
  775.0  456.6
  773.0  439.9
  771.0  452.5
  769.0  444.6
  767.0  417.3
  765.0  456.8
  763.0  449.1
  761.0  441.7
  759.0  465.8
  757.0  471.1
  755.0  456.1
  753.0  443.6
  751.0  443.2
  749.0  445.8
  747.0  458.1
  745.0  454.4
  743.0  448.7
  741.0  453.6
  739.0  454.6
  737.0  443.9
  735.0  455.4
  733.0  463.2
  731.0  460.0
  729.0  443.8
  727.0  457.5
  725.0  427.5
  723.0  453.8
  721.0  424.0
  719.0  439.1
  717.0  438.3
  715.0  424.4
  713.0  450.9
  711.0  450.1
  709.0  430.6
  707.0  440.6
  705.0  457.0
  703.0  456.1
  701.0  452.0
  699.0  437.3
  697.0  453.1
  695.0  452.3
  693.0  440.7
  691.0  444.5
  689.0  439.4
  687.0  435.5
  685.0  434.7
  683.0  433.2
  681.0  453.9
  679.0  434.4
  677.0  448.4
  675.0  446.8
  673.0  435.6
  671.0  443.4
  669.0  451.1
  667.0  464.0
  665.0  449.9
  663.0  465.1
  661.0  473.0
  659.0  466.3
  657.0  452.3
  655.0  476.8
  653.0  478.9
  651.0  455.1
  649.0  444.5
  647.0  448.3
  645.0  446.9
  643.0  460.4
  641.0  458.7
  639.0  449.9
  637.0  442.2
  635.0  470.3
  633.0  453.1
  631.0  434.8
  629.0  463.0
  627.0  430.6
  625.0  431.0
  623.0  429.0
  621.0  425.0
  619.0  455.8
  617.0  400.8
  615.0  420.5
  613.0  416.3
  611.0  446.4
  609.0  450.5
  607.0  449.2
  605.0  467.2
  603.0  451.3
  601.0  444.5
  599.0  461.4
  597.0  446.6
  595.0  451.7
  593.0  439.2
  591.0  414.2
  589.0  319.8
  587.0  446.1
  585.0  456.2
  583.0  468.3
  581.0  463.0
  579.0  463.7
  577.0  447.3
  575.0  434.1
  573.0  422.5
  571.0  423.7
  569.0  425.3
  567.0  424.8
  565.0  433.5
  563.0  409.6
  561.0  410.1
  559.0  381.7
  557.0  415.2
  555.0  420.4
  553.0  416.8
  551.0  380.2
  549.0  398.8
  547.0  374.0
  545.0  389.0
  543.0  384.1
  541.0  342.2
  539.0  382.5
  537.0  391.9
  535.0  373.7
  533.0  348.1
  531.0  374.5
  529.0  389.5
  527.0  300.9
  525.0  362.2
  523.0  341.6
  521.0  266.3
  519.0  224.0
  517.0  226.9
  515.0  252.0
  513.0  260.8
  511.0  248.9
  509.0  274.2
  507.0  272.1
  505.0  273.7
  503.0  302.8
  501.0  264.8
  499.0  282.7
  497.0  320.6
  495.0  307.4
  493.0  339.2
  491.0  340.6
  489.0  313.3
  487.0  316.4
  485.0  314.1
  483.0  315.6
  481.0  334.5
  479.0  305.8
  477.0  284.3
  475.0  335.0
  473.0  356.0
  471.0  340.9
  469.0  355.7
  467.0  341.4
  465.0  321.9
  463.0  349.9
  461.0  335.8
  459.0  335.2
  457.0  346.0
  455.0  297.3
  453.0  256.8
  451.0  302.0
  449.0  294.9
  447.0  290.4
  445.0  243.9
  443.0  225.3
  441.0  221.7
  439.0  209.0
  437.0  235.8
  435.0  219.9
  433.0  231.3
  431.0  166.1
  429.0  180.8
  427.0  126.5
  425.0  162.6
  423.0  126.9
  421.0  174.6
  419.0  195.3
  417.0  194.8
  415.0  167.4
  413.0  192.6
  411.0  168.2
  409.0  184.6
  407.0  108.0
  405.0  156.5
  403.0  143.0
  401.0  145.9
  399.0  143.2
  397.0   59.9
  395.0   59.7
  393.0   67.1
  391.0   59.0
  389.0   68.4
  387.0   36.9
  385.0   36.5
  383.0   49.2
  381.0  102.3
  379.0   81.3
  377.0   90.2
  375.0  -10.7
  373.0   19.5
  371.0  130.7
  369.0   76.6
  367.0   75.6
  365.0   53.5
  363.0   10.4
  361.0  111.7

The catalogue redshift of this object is 0.000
